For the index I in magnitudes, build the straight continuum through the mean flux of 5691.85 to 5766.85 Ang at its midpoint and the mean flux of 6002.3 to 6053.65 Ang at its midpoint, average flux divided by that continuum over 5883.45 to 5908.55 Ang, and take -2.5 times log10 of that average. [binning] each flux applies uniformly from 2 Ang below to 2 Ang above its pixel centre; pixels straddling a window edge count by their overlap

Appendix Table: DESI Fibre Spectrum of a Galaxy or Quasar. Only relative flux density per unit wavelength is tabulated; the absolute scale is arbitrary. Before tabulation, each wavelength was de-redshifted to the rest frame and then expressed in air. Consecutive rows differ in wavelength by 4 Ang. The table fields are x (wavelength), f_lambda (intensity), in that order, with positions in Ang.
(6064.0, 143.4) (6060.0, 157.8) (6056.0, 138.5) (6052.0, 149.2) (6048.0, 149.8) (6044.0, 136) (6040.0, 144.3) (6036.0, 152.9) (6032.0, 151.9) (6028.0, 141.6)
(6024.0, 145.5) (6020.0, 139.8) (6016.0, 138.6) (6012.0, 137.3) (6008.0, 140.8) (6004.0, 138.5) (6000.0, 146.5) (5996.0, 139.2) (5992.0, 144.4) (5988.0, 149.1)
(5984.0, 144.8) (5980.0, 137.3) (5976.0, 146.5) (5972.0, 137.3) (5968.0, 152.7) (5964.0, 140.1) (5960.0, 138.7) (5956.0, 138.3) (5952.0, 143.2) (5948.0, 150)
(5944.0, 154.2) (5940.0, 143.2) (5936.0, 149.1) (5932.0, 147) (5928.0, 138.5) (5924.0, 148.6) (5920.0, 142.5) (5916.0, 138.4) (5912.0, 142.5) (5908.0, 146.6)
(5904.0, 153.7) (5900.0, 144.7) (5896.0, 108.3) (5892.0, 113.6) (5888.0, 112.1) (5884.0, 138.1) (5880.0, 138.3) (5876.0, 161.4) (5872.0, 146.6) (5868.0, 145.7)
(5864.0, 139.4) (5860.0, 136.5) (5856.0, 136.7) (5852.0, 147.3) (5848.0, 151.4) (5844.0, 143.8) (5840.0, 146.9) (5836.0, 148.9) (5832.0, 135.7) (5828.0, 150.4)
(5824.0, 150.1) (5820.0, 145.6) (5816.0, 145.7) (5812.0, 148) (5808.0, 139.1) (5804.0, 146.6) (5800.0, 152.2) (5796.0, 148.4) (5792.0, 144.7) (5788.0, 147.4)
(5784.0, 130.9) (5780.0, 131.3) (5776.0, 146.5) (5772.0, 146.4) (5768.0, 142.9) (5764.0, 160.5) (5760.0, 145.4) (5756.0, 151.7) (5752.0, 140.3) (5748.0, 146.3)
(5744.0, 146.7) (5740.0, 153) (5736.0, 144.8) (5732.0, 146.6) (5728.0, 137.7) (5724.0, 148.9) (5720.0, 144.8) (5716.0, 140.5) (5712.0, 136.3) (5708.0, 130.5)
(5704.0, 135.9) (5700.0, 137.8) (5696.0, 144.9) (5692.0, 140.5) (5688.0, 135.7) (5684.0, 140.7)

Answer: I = 0.11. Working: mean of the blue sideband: 144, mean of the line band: 130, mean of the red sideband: 144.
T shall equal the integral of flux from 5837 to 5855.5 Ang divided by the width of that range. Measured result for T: 147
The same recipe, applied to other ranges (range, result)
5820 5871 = 144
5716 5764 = 146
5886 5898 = 111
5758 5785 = 144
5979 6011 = 143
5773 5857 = 145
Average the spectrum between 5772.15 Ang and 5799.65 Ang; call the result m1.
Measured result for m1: 143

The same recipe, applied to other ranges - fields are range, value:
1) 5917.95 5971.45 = 145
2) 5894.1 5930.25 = 141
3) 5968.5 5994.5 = 144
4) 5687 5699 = 141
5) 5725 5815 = 145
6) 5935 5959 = 146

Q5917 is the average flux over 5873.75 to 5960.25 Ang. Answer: 141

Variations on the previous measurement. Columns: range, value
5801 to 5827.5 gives 146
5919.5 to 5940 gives 145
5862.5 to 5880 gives 147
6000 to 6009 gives 141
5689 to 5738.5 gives 141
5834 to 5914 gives 140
